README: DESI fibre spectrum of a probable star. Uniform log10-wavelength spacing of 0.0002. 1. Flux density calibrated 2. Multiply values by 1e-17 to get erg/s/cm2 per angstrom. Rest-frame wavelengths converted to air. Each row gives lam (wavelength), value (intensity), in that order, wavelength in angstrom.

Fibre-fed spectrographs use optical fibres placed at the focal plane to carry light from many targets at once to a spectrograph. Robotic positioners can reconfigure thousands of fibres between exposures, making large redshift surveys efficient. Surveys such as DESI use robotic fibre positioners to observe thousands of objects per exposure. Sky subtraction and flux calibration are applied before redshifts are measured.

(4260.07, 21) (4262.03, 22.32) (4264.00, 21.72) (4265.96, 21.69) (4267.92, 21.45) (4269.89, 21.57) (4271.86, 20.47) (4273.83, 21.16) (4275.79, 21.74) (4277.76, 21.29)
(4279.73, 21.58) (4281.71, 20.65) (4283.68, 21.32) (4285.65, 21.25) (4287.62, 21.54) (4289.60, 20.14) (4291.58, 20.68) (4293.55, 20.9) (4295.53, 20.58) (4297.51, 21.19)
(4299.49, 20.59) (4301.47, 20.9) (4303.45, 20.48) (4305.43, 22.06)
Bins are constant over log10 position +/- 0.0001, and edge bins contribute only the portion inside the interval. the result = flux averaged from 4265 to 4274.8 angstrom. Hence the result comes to 21.3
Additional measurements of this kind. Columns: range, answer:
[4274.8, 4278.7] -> 21.6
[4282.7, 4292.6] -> 21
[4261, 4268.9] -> 21.8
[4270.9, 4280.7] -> 21.3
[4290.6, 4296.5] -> 20.7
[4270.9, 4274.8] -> 20.8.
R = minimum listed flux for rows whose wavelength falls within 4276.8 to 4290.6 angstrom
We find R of 20.14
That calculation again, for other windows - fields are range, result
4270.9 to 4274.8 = 20.47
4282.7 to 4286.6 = 21.25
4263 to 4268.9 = 21.45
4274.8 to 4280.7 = 21.29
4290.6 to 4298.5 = 20.58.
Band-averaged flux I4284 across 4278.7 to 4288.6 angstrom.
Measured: 21.3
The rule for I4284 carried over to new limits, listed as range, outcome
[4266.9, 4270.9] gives 21.5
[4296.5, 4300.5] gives 20.9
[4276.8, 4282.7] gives 21.2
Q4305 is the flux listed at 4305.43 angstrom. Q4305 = 22.06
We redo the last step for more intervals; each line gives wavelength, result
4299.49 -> 20.59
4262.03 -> 22.32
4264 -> 21.72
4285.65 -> 21.25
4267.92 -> 21.45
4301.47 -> 20.9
